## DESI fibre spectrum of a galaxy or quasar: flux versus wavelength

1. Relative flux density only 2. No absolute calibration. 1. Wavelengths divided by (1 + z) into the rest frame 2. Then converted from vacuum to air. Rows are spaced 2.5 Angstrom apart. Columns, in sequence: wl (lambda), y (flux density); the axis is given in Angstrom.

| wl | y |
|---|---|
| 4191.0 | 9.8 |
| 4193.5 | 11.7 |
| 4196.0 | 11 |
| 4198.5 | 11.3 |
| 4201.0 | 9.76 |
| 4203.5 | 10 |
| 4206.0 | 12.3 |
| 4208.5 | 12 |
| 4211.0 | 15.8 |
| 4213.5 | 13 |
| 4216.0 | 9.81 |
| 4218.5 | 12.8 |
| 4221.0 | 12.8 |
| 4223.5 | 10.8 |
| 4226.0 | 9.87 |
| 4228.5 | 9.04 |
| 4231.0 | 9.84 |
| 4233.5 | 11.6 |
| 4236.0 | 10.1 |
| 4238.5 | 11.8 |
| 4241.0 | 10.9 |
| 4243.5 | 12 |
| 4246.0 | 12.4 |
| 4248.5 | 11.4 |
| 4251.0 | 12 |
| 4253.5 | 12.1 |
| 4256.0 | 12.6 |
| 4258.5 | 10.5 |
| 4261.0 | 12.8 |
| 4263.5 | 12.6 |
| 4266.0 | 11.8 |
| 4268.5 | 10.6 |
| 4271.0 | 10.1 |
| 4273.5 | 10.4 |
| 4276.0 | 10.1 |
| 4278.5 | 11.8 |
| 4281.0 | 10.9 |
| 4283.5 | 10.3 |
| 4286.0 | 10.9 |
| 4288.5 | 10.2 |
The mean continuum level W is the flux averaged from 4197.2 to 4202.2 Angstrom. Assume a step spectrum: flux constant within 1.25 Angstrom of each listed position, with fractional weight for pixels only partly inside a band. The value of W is 10.5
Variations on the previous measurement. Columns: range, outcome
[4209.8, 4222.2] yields 12.8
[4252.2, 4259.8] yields 11.7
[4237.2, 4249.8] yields 11.7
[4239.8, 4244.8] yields 11.5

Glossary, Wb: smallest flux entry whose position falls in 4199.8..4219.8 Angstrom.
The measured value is 9.76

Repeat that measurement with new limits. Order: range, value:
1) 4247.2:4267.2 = 10.5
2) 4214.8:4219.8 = 9.81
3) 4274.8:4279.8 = 10.1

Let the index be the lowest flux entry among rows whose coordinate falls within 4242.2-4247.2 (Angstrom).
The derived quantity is 12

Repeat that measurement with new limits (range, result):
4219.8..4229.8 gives 9.04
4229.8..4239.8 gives 9.84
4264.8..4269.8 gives 10.6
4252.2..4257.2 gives 12.1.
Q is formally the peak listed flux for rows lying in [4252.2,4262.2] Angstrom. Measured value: 12.8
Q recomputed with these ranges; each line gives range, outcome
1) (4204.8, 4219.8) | 15.8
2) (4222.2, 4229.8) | 10.8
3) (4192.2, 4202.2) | 11.7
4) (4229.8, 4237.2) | 11.6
